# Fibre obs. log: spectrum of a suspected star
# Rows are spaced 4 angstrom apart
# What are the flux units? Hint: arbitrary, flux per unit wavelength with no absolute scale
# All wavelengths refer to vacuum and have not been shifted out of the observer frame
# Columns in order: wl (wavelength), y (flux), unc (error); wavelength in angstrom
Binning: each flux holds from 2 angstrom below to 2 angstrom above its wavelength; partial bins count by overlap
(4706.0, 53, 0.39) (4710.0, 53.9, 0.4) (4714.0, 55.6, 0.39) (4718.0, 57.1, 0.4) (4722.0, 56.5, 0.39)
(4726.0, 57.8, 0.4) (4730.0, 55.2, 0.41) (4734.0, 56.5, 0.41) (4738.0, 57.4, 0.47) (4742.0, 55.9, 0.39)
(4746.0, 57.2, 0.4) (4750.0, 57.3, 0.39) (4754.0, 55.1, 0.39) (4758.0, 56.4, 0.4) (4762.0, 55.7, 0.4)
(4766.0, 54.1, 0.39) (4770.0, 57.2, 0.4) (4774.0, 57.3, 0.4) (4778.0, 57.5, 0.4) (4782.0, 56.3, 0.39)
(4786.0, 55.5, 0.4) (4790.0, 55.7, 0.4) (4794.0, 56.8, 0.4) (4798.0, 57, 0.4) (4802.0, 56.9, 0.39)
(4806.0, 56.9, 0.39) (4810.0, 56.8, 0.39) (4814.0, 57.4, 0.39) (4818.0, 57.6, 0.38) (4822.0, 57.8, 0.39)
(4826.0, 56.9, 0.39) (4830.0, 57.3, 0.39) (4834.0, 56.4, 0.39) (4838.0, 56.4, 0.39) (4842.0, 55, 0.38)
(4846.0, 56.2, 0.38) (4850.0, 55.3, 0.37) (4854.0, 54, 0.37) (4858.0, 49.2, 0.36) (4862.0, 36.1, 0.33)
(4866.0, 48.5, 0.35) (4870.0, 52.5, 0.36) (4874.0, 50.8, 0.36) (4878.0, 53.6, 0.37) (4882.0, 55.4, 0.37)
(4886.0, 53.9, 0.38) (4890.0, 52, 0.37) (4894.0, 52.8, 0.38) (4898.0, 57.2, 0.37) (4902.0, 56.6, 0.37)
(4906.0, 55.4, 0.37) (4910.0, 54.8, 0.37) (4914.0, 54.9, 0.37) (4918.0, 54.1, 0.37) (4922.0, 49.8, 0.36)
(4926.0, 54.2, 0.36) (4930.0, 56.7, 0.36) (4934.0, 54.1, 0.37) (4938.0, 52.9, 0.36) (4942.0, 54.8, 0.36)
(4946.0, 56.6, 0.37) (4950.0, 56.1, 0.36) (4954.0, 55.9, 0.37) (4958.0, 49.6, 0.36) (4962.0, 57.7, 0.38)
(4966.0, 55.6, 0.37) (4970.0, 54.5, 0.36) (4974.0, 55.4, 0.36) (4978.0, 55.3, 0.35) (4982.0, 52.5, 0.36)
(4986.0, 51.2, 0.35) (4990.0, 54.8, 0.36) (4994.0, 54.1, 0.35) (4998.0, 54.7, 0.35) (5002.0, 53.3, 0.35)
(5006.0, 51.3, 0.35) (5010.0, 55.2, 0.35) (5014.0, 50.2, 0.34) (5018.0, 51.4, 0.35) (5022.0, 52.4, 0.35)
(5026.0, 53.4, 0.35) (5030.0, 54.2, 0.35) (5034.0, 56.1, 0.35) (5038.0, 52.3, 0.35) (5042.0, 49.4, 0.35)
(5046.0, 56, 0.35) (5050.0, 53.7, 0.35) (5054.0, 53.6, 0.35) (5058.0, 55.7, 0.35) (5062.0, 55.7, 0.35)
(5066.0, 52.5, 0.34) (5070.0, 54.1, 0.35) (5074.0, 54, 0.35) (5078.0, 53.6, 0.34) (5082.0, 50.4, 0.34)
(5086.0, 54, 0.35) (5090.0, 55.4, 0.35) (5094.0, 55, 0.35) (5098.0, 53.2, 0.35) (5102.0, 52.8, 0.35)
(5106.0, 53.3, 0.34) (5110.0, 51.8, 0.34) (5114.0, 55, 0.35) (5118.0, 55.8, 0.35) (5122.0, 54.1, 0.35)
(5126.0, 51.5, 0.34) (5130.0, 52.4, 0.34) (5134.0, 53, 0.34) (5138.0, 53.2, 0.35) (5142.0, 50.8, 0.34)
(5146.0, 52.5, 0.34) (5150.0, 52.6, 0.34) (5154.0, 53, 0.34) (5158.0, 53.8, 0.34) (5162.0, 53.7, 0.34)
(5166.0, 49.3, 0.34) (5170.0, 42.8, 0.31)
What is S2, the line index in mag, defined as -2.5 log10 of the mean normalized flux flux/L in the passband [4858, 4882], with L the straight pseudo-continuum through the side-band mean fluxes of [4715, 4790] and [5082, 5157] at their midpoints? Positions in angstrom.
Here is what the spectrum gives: 0.13 mag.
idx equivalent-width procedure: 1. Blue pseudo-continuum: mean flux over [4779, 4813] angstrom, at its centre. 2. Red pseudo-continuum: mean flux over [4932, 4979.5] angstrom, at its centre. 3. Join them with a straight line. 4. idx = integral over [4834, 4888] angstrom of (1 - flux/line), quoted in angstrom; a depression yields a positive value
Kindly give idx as 3.5 angstrom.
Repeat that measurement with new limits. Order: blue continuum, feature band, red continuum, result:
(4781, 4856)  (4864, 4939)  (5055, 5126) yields 2.6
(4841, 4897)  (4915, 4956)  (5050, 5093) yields -1.6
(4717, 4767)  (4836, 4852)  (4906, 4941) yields -0.2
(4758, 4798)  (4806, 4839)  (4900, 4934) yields -0.8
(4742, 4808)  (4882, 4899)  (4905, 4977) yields 0.4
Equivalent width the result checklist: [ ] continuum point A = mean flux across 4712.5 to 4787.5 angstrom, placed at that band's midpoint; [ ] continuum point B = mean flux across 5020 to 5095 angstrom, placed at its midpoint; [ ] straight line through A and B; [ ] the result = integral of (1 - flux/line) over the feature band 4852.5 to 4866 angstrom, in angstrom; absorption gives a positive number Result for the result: 2.2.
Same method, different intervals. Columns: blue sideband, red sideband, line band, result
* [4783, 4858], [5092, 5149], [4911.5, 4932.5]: 0.47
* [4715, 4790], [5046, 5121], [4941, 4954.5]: -0.24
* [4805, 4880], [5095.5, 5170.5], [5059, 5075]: -0.40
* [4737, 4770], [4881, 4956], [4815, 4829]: -0.48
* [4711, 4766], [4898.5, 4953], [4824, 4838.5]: -0.32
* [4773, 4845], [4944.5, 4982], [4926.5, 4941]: 0.21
